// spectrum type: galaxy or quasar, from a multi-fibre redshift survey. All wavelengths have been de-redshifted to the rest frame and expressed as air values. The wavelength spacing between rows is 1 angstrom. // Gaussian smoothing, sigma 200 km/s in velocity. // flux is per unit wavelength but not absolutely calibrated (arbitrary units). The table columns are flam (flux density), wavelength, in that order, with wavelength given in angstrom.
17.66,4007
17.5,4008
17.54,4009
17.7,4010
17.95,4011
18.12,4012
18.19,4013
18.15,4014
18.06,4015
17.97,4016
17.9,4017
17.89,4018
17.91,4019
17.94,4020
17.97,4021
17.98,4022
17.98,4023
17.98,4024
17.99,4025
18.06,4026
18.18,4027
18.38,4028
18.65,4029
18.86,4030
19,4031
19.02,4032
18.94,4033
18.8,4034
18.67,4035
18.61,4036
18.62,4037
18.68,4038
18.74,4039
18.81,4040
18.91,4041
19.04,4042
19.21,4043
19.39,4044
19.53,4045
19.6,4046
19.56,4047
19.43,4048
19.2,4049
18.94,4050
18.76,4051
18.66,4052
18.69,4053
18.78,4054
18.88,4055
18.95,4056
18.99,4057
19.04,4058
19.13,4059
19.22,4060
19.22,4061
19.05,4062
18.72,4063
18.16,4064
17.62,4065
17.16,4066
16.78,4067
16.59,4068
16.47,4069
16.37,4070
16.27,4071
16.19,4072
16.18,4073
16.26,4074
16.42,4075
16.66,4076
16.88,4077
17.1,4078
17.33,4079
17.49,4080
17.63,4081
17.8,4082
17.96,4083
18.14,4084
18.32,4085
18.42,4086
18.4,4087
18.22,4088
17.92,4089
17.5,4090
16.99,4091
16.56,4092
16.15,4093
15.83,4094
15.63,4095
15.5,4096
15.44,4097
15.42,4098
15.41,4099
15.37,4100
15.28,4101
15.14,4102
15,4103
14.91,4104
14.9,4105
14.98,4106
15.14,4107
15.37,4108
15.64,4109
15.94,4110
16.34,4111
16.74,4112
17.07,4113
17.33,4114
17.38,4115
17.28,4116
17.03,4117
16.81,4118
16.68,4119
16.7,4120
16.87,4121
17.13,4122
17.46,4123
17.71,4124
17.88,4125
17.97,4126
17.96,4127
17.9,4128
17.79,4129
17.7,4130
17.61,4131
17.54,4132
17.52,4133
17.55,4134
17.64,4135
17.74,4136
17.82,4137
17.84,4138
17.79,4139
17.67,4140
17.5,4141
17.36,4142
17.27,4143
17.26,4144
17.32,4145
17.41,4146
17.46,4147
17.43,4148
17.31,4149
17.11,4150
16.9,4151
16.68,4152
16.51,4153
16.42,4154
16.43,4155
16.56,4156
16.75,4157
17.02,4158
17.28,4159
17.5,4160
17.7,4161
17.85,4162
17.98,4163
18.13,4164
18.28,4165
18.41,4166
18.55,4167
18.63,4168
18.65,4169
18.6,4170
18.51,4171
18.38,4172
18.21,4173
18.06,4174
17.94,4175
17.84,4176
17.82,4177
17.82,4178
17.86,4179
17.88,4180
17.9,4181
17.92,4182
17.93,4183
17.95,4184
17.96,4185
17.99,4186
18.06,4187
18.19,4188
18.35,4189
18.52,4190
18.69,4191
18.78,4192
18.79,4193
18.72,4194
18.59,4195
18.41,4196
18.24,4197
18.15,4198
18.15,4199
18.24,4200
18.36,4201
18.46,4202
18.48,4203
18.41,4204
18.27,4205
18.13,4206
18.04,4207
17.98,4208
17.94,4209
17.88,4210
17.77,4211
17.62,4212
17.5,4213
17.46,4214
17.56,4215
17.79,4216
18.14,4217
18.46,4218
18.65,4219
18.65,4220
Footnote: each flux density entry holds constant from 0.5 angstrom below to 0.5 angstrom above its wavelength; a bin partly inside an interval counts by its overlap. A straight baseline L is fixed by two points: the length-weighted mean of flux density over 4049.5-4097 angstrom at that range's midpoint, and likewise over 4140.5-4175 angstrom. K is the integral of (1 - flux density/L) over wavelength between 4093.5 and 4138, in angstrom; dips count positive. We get 2.5 angstrom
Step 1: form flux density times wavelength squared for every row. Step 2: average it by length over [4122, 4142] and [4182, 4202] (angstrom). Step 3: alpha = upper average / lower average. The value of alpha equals 1.1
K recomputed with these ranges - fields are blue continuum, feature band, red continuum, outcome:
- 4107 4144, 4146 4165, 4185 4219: 0.4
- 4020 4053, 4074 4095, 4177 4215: 1.4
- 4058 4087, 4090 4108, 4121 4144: 2.1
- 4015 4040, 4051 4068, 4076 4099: -0.8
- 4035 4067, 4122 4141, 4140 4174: 0.2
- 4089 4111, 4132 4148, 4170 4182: -0.6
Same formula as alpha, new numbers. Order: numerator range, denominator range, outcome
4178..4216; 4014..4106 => 1.09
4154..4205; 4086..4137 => 1.12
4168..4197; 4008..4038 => 1.08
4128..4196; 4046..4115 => 1.08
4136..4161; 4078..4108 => 1.07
